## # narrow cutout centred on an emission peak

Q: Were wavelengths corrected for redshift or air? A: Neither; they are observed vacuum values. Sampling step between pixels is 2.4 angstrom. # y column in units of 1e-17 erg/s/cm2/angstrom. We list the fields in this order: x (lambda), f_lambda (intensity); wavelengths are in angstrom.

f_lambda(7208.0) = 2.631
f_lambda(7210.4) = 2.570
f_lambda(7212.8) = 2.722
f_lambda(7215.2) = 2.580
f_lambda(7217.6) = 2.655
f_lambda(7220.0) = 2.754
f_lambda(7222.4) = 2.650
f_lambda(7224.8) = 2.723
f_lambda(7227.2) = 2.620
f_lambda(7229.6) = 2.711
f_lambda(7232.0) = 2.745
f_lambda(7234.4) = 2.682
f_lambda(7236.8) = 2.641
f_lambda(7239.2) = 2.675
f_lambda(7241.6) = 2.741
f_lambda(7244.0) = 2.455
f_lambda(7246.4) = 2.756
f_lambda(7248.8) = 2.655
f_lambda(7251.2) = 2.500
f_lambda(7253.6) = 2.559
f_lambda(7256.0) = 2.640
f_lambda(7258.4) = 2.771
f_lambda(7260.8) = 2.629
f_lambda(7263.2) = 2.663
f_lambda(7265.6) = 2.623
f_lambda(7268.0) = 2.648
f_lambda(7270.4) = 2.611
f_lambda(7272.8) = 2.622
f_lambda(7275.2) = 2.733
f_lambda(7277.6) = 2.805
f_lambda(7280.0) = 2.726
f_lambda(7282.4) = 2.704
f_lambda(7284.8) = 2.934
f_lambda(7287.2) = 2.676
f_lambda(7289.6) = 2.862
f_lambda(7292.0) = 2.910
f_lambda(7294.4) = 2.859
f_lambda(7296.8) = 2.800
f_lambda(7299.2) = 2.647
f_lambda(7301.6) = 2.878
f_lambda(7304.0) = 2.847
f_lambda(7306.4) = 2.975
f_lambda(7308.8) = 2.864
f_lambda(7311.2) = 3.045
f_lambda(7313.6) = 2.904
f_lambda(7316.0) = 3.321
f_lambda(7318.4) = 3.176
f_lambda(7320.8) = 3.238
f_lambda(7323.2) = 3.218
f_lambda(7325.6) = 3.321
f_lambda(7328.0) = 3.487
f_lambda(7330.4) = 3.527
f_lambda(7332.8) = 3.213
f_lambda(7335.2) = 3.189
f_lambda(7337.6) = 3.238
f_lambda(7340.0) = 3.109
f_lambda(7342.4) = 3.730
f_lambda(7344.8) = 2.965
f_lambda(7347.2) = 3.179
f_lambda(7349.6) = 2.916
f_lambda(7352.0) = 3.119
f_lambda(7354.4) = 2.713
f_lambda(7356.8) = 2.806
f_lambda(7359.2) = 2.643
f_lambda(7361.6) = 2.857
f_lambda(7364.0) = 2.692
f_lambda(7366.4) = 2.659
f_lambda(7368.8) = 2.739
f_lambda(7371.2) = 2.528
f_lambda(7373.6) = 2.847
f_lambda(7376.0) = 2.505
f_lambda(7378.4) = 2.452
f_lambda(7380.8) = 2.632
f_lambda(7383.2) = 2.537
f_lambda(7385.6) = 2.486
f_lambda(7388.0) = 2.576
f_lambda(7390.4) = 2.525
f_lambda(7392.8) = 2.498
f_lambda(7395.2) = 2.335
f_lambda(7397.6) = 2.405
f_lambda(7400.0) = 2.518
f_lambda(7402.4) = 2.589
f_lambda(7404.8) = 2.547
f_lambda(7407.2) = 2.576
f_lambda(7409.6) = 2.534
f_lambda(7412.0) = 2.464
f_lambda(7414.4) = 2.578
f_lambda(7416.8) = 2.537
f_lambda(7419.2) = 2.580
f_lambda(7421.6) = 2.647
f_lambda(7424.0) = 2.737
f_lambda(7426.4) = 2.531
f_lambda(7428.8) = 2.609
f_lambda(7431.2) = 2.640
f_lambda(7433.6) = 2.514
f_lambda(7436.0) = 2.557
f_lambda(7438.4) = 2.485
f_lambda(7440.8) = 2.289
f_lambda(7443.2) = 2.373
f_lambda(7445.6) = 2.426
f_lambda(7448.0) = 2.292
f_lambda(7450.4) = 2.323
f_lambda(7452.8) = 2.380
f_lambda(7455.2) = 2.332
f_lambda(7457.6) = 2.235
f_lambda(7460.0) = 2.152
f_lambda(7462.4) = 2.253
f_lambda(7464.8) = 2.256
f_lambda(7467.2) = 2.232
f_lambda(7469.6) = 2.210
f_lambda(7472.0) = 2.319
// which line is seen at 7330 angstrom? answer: Mg II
